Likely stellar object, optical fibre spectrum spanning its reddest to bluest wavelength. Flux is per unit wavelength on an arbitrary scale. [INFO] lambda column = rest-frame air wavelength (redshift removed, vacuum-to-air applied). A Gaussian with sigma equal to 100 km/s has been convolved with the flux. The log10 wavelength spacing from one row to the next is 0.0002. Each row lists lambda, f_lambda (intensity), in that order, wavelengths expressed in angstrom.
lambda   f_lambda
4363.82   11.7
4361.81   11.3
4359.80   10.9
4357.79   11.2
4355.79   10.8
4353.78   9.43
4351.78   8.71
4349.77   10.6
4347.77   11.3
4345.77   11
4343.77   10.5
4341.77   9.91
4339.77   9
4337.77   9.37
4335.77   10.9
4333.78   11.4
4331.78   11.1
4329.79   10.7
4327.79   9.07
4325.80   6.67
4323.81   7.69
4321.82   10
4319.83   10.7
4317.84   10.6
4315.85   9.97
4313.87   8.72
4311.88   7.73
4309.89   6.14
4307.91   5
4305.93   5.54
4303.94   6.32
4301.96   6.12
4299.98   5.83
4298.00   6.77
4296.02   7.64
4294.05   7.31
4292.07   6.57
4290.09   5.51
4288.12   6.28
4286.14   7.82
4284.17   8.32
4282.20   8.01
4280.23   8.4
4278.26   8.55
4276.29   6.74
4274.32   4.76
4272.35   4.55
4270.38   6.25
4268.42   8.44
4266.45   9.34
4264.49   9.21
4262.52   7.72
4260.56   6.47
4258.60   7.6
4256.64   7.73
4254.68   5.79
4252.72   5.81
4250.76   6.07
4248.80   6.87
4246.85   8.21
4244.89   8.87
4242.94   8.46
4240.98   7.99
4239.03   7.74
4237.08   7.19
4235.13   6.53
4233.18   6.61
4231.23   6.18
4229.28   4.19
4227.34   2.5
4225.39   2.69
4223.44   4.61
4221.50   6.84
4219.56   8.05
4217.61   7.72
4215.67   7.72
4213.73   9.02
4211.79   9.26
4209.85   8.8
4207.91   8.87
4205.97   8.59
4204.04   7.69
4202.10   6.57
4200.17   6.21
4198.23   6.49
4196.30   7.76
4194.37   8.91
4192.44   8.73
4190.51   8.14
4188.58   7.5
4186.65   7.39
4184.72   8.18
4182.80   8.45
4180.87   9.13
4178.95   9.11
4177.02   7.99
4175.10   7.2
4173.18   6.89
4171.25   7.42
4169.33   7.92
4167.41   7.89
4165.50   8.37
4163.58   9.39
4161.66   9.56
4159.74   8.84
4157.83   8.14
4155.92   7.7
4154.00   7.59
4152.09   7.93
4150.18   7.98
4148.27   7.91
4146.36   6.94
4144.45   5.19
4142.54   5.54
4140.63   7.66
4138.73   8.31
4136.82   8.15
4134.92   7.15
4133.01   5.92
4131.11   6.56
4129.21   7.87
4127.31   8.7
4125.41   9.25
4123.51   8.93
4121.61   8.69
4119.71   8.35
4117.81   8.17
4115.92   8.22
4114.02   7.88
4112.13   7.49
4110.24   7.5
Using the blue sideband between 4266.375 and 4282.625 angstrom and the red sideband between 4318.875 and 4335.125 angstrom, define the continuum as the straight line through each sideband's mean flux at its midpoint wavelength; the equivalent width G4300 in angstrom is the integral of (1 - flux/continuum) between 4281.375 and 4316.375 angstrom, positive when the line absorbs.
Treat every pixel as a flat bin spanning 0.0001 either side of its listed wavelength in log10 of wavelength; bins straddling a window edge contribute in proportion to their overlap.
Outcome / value 5.6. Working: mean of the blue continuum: 7.08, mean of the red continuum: 9.69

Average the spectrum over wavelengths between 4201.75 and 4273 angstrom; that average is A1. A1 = 7.12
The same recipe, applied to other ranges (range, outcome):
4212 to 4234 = 6.12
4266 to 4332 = 7.57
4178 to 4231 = 7.35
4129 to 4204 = 7.71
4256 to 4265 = 7.67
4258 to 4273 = 7.51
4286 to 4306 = 6.51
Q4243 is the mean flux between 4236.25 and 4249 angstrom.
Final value 7.98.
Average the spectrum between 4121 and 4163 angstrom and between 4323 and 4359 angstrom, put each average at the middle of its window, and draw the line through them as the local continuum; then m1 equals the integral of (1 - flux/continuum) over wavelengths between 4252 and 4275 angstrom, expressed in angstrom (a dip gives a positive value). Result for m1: 5.30 angstrom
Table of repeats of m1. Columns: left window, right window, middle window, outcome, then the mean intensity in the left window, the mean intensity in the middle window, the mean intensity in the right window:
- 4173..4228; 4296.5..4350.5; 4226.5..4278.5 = 7.6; 7.52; 6.89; 8.82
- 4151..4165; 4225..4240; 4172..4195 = -2.1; 8.44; 8.12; 5.56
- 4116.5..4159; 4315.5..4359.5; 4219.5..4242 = 7.5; 7.68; 5.85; 10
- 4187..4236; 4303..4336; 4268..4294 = 3.8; 7.05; 6.92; 8.68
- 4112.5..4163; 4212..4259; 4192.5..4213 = -2.5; 7.82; 7.97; 6.74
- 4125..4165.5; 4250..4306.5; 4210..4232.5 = 2.9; 7.72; 6.35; 6.96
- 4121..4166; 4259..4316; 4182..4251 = 1.6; 7.83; 7.28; 7.07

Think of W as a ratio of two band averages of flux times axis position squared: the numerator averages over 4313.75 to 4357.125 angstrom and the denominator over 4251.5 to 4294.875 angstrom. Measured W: 1.44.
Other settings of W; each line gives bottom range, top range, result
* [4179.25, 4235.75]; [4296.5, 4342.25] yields 1.23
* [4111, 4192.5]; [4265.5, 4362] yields 1.16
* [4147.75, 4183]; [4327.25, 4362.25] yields 1.38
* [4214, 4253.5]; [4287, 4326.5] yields 1.16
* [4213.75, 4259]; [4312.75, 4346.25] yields 1.54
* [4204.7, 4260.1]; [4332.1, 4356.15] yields 1.54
